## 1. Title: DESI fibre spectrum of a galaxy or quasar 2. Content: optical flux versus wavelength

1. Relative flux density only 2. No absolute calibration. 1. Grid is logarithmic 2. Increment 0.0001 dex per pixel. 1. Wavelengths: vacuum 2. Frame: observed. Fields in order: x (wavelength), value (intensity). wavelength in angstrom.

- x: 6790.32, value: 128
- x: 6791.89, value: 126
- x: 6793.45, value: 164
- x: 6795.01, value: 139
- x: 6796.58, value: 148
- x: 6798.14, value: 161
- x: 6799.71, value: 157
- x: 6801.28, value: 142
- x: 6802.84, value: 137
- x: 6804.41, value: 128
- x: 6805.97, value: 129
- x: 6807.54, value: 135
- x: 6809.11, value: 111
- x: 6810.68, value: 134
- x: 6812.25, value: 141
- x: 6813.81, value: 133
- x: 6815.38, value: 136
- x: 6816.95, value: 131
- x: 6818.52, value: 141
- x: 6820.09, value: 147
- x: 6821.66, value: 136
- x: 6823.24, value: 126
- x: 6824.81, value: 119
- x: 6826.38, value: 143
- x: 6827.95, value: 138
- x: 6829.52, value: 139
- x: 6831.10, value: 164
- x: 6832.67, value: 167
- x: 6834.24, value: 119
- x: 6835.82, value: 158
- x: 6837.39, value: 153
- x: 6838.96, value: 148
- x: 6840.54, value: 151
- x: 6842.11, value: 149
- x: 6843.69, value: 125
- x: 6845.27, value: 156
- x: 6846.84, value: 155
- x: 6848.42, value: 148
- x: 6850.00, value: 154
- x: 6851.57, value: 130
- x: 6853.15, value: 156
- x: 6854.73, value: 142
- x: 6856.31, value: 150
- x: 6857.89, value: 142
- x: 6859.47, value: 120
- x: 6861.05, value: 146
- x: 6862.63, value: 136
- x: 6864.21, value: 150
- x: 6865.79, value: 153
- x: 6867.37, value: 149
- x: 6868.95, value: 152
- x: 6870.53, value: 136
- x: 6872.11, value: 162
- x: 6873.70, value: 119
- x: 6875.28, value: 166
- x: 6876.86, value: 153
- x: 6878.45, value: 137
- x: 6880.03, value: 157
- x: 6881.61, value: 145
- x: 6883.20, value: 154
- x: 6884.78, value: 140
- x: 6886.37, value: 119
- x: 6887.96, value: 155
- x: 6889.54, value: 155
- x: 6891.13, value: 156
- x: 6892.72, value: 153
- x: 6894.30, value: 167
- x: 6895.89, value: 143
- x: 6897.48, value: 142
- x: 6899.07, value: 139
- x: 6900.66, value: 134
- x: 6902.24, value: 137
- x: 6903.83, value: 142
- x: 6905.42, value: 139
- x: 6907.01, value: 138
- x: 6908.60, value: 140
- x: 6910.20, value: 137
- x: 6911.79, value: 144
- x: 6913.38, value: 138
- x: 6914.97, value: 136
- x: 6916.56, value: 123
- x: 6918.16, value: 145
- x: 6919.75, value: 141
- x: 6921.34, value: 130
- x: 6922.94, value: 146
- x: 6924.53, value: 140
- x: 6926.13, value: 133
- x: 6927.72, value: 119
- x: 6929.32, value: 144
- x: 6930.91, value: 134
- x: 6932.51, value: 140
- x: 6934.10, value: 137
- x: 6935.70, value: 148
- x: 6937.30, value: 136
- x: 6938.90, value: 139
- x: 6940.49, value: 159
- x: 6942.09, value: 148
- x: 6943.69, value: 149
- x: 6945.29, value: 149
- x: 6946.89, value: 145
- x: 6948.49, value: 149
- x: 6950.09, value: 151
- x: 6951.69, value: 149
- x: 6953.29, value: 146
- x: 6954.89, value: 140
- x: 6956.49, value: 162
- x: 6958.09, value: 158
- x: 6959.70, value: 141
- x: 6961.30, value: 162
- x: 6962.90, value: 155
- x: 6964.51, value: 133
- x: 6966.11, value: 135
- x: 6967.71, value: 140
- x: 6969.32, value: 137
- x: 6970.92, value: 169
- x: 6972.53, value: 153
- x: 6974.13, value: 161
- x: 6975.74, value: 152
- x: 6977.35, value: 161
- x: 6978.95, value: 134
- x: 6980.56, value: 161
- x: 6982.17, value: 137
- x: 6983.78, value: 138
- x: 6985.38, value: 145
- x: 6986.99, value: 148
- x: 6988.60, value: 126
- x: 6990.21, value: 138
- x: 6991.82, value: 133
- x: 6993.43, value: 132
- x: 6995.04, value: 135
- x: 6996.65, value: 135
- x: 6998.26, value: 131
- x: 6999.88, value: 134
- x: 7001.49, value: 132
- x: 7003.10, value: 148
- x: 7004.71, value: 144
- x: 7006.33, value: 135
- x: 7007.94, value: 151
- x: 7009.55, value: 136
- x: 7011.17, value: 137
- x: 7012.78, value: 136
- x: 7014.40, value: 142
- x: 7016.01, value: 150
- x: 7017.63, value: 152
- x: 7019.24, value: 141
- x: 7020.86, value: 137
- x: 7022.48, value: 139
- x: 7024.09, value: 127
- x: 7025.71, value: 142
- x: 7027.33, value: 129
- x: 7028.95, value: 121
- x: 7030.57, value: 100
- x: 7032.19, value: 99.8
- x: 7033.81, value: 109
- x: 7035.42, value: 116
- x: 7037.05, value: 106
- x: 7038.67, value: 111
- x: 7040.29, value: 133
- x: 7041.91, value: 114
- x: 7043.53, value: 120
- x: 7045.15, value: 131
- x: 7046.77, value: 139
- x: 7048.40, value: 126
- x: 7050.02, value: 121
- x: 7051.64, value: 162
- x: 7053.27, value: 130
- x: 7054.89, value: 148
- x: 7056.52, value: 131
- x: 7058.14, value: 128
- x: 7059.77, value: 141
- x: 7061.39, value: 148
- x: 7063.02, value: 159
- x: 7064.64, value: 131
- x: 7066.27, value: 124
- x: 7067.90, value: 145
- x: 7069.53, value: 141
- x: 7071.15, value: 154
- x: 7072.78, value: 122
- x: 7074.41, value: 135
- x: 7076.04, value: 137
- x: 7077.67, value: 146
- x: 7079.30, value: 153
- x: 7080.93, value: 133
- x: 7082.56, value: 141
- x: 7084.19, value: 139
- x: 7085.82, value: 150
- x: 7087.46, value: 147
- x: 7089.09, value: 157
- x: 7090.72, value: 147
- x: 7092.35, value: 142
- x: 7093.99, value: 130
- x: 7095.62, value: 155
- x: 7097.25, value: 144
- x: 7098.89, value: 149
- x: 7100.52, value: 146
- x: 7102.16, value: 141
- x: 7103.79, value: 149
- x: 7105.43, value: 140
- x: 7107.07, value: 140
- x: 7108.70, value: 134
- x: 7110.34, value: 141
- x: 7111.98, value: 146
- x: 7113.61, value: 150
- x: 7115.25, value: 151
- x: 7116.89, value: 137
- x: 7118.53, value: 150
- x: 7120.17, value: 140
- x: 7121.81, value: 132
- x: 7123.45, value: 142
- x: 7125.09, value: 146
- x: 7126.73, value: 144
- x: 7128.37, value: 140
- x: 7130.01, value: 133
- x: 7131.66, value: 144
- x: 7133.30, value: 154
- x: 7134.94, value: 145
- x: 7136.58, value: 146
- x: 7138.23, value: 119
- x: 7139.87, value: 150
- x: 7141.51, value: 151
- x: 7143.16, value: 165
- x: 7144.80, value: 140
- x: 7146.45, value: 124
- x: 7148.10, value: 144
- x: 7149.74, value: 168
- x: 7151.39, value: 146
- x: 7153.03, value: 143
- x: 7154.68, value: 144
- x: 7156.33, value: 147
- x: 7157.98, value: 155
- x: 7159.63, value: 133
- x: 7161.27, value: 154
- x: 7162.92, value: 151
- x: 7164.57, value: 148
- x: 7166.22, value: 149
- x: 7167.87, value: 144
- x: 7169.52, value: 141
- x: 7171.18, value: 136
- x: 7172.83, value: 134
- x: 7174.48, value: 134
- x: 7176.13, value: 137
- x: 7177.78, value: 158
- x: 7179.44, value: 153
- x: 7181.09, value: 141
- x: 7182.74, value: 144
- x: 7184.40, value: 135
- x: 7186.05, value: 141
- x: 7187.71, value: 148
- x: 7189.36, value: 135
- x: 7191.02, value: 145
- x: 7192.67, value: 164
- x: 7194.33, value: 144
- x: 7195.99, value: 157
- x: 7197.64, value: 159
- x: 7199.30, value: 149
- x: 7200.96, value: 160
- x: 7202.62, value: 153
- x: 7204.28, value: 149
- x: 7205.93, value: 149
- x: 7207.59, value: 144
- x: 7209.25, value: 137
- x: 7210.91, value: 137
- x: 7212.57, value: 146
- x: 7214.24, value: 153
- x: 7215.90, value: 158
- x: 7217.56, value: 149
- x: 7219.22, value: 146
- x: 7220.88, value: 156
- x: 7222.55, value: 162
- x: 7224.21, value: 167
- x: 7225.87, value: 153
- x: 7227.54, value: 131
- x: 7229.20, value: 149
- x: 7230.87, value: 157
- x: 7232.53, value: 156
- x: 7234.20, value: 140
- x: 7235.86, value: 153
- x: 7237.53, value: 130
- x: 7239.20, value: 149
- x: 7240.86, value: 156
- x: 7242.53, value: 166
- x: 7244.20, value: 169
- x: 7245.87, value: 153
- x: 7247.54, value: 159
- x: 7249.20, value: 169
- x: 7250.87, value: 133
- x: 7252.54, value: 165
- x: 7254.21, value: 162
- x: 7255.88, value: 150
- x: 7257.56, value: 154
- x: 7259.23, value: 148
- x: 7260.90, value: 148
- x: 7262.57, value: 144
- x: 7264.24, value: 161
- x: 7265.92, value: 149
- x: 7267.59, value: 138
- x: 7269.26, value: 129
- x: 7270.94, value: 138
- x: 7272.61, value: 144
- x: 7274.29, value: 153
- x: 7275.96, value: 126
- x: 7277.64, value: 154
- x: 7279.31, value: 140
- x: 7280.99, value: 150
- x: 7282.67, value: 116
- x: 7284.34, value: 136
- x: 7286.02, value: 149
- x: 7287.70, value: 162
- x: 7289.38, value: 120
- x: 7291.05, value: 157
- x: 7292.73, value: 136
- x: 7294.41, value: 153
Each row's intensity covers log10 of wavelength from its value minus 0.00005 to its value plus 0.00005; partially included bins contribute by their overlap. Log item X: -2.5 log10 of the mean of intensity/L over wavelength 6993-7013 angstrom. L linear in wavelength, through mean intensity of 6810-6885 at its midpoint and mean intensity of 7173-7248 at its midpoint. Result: 0.067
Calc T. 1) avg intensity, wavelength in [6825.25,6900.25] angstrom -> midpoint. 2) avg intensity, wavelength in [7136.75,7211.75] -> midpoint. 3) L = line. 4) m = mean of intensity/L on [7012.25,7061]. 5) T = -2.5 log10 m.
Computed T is 0.130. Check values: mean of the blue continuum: 146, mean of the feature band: 130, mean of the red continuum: 146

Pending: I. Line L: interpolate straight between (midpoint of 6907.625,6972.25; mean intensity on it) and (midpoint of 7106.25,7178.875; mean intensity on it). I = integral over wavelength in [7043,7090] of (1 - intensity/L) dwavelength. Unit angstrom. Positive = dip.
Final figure 1.4 angstrom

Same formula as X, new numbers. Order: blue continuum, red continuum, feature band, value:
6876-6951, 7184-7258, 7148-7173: 0.022 mag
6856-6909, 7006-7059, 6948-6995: -0.077 mag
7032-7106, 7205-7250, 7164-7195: 0.026 mag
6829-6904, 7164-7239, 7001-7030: 0.063 mag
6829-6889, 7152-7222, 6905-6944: 0.054 mag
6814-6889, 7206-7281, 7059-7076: 0.054 mag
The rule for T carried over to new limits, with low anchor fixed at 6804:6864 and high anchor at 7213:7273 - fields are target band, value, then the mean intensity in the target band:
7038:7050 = 0.17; 125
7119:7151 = 0.04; 144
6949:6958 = -0.05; 150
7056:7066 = 0.06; 139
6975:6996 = 0.02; 141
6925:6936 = 0.06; 136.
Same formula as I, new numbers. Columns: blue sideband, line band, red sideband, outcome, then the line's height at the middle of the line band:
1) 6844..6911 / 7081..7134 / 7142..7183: 0.63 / 145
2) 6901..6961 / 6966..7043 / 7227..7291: 4.03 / 143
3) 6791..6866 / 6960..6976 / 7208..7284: -0.57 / 144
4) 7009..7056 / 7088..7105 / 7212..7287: -1.34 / 135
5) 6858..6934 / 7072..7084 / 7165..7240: 0.58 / 145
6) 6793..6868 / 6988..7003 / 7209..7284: 1.16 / 145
